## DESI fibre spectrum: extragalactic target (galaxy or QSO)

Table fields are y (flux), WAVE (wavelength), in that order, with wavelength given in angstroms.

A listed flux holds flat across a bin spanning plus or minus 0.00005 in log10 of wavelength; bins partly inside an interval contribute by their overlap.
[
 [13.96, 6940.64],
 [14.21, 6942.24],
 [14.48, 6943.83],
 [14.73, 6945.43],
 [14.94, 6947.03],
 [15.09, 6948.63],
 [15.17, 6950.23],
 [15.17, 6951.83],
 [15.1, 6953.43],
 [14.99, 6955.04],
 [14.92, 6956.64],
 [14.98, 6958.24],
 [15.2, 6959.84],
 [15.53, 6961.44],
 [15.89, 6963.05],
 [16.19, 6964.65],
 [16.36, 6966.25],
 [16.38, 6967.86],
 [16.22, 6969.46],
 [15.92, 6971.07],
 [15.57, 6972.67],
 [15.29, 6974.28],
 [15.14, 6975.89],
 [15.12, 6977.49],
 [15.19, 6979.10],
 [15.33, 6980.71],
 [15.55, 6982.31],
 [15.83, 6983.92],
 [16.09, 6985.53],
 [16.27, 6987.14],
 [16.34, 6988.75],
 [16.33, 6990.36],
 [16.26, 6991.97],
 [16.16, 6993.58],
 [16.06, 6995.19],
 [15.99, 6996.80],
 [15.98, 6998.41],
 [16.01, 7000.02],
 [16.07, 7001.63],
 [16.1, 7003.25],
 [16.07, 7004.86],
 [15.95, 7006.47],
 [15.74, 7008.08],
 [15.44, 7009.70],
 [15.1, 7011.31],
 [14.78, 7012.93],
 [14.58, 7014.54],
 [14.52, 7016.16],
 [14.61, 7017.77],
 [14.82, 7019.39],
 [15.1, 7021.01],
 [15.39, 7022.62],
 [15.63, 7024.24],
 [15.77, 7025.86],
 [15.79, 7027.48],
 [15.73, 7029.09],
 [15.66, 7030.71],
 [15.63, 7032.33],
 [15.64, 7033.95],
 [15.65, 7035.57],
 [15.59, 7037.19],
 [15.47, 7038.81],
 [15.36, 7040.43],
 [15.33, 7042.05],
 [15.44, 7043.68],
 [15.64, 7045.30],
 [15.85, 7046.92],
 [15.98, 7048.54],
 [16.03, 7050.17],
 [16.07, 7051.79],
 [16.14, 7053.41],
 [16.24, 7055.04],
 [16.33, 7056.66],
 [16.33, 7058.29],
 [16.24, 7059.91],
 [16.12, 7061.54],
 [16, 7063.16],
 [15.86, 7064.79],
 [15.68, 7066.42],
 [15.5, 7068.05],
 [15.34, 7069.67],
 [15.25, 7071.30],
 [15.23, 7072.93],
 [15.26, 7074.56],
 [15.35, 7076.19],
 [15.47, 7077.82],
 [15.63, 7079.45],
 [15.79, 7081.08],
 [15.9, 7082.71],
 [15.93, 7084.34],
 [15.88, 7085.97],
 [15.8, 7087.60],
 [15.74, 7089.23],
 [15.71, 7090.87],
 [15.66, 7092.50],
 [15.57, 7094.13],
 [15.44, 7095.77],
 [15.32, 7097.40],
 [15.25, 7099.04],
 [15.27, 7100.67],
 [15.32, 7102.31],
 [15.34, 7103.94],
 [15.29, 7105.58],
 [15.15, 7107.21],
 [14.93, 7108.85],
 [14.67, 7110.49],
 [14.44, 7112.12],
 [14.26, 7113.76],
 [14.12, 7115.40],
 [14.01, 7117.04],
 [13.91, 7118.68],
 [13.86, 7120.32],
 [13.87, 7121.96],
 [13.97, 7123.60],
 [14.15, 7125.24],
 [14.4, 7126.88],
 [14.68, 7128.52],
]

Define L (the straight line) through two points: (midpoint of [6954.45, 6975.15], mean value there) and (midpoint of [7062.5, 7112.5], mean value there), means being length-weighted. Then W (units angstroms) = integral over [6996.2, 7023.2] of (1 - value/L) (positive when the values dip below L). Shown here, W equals 0.3 angstroms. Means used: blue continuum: 15.7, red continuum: 15.5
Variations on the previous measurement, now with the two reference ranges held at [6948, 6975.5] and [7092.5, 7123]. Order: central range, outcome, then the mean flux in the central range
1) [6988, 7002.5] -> -0.7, 16.1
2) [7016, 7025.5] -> 0.1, 15.1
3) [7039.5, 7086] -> -2.3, 15.8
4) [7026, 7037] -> -0.4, 15.7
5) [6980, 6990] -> -0.3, 15.9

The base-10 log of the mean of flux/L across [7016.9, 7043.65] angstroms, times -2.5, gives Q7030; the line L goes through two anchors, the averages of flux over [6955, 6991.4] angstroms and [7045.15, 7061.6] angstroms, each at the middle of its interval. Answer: 0.038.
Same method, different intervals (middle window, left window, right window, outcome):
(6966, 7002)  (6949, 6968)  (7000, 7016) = -0.03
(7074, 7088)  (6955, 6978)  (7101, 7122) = -0.06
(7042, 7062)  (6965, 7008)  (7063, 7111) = -0.03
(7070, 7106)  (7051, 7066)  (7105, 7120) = -0.02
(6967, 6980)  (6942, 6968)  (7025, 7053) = -0.02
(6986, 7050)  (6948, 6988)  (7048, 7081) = 0.00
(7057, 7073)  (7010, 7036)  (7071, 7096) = -0.02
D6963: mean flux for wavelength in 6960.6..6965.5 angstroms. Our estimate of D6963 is 15.9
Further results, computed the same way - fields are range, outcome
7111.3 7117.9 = 14.2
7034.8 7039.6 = 15.6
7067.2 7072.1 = 15.4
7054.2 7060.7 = 16.3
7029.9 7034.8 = 15.6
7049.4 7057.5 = 16.2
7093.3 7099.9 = 15.4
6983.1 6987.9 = 16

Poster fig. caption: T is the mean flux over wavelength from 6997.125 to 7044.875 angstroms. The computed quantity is 15.5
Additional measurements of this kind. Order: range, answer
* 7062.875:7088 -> 15.6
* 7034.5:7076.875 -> 15.7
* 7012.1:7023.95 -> 14.9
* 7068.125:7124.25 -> 15.1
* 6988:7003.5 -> 16.1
